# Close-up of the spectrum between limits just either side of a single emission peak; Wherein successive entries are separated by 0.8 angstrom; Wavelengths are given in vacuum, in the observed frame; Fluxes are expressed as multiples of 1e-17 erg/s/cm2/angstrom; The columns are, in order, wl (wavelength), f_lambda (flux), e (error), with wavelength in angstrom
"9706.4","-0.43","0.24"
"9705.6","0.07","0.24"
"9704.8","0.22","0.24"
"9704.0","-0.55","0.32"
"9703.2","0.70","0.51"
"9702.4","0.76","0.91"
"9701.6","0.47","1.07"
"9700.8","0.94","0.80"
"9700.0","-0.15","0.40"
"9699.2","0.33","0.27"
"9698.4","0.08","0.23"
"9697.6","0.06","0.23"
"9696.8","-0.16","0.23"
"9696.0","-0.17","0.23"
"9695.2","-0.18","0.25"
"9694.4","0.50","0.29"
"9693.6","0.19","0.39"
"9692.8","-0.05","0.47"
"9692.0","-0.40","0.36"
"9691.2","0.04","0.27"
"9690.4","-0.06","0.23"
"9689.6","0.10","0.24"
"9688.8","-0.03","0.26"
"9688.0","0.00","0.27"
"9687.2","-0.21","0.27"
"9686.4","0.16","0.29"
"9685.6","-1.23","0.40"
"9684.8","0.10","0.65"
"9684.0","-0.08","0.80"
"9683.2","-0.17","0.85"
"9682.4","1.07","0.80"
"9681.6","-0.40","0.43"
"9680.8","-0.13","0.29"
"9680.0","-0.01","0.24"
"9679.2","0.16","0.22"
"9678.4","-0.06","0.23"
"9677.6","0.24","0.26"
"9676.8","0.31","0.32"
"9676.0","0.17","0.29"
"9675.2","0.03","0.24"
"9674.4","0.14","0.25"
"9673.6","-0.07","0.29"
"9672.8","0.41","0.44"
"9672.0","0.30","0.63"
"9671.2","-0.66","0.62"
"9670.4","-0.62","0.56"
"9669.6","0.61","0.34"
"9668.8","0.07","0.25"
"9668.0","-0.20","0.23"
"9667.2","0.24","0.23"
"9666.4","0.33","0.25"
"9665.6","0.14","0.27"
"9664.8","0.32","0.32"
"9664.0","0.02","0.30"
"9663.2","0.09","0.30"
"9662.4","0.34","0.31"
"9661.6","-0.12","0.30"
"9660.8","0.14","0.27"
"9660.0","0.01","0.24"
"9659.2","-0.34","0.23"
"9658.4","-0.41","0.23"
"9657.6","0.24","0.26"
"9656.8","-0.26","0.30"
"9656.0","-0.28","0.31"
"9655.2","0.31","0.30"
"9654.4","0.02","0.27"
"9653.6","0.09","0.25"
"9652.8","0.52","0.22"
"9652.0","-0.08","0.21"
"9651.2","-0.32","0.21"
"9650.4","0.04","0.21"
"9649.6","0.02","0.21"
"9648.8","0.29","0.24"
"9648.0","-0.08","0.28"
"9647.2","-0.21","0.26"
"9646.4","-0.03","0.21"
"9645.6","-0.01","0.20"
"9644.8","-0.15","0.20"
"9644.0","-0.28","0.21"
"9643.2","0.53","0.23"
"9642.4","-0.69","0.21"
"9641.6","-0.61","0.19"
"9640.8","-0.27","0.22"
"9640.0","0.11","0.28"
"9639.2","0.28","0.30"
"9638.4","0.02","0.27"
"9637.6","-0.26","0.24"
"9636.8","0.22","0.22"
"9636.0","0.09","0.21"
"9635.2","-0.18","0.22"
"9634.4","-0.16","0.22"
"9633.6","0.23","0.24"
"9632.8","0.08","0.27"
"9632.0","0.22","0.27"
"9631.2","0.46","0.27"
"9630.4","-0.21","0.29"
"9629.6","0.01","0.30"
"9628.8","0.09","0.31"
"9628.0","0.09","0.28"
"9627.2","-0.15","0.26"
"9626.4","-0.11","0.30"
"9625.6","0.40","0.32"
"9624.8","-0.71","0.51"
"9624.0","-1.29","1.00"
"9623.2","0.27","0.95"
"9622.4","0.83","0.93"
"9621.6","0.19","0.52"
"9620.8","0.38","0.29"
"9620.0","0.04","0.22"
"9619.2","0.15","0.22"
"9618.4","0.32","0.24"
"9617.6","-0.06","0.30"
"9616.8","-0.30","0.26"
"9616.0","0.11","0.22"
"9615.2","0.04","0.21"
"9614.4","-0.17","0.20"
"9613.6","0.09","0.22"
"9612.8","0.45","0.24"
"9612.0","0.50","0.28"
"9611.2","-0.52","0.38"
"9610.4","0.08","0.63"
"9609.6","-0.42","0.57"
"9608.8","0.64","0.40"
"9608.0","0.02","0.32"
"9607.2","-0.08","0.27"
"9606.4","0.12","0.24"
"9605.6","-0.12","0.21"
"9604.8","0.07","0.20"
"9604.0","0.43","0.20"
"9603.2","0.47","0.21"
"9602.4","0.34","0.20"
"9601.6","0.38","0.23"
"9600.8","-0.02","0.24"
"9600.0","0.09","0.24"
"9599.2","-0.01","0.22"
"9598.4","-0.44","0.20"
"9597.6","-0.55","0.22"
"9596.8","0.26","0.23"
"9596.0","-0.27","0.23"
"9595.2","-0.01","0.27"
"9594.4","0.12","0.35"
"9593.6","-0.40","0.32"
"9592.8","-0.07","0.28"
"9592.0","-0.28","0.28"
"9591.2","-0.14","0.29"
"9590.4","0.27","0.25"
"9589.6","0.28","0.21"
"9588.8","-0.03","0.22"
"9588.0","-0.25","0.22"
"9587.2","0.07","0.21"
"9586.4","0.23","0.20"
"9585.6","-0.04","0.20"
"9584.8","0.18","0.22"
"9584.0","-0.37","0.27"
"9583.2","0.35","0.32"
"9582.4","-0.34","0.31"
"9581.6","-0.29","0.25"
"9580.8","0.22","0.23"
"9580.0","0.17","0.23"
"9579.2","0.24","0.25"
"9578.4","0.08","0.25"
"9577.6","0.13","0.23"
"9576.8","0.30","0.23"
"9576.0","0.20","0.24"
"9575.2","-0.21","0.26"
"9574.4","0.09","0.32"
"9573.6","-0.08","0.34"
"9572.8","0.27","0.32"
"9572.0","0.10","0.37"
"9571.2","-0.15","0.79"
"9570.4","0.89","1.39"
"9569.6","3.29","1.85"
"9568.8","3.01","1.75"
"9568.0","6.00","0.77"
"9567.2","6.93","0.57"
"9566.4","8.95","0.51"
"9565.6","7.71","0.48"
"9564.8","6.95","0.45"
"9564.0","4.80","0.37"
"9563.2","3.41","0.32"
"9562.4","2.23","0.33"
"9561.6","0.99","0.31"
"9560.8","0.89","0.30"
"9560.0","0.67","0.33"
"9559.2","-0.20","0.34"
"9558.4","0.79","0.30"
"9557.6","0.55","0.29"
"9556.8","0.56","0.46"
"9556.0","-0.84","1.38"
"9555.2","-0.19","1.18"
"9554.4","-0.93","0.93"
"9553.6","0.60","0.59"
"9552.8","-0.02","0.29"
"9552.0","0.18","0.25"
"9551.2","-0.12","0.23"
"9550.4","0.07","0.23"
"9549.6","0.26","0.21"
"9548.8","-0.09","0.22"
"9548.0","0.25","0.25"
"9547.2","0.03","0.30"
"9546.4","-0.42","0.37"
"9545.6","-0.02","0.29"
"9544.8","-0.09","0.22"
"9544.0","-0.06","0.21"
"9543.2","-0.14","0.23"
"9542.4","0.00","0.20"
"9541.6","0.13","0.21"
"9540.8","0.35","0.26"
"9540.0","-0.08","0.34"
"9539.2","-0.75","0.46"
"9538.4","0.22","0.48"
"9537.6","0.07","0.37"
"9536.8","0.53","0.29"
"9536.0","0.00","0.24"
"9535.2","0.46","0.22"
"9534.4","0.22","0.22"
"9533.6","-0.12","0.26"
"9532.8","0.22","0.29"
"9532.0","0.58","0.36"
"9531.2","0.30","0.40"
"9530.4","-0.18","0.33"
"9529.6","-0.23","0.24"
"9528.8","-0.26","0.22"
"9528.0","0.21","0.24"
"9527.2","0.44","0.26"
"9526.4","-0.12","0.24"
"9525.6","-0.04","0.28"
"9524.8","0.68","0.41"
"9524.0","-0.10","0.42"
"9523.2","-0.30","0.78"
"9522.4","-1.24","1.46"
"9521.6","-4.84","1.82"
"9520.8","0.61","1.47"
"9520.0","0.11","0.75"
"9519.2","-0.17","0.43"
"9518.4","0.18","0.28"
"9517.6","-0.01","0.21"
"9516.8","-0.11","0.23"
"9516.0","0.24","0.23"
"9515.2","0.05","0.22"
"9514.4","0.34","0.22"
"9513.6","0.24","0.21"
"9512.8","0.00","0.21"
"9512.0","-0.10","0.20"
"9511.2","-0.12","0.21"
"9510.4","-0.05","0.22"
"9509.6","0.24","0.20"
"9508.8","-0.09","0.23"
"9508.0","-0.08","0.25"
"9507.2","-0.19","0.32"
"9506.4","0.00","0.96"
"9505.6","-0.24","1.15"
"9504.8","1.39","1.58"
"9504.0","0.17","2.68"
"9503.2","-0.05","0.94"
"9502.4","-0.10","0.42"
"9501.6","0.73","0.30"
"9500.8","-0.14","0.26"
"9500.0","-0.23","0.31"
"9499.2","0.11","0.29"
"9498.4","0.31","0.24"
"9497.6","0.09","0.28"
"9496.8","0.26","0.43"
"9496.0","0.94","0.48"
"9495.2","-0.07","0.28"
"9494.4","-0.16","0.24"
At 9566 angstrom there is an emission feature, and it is [O III] 5007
